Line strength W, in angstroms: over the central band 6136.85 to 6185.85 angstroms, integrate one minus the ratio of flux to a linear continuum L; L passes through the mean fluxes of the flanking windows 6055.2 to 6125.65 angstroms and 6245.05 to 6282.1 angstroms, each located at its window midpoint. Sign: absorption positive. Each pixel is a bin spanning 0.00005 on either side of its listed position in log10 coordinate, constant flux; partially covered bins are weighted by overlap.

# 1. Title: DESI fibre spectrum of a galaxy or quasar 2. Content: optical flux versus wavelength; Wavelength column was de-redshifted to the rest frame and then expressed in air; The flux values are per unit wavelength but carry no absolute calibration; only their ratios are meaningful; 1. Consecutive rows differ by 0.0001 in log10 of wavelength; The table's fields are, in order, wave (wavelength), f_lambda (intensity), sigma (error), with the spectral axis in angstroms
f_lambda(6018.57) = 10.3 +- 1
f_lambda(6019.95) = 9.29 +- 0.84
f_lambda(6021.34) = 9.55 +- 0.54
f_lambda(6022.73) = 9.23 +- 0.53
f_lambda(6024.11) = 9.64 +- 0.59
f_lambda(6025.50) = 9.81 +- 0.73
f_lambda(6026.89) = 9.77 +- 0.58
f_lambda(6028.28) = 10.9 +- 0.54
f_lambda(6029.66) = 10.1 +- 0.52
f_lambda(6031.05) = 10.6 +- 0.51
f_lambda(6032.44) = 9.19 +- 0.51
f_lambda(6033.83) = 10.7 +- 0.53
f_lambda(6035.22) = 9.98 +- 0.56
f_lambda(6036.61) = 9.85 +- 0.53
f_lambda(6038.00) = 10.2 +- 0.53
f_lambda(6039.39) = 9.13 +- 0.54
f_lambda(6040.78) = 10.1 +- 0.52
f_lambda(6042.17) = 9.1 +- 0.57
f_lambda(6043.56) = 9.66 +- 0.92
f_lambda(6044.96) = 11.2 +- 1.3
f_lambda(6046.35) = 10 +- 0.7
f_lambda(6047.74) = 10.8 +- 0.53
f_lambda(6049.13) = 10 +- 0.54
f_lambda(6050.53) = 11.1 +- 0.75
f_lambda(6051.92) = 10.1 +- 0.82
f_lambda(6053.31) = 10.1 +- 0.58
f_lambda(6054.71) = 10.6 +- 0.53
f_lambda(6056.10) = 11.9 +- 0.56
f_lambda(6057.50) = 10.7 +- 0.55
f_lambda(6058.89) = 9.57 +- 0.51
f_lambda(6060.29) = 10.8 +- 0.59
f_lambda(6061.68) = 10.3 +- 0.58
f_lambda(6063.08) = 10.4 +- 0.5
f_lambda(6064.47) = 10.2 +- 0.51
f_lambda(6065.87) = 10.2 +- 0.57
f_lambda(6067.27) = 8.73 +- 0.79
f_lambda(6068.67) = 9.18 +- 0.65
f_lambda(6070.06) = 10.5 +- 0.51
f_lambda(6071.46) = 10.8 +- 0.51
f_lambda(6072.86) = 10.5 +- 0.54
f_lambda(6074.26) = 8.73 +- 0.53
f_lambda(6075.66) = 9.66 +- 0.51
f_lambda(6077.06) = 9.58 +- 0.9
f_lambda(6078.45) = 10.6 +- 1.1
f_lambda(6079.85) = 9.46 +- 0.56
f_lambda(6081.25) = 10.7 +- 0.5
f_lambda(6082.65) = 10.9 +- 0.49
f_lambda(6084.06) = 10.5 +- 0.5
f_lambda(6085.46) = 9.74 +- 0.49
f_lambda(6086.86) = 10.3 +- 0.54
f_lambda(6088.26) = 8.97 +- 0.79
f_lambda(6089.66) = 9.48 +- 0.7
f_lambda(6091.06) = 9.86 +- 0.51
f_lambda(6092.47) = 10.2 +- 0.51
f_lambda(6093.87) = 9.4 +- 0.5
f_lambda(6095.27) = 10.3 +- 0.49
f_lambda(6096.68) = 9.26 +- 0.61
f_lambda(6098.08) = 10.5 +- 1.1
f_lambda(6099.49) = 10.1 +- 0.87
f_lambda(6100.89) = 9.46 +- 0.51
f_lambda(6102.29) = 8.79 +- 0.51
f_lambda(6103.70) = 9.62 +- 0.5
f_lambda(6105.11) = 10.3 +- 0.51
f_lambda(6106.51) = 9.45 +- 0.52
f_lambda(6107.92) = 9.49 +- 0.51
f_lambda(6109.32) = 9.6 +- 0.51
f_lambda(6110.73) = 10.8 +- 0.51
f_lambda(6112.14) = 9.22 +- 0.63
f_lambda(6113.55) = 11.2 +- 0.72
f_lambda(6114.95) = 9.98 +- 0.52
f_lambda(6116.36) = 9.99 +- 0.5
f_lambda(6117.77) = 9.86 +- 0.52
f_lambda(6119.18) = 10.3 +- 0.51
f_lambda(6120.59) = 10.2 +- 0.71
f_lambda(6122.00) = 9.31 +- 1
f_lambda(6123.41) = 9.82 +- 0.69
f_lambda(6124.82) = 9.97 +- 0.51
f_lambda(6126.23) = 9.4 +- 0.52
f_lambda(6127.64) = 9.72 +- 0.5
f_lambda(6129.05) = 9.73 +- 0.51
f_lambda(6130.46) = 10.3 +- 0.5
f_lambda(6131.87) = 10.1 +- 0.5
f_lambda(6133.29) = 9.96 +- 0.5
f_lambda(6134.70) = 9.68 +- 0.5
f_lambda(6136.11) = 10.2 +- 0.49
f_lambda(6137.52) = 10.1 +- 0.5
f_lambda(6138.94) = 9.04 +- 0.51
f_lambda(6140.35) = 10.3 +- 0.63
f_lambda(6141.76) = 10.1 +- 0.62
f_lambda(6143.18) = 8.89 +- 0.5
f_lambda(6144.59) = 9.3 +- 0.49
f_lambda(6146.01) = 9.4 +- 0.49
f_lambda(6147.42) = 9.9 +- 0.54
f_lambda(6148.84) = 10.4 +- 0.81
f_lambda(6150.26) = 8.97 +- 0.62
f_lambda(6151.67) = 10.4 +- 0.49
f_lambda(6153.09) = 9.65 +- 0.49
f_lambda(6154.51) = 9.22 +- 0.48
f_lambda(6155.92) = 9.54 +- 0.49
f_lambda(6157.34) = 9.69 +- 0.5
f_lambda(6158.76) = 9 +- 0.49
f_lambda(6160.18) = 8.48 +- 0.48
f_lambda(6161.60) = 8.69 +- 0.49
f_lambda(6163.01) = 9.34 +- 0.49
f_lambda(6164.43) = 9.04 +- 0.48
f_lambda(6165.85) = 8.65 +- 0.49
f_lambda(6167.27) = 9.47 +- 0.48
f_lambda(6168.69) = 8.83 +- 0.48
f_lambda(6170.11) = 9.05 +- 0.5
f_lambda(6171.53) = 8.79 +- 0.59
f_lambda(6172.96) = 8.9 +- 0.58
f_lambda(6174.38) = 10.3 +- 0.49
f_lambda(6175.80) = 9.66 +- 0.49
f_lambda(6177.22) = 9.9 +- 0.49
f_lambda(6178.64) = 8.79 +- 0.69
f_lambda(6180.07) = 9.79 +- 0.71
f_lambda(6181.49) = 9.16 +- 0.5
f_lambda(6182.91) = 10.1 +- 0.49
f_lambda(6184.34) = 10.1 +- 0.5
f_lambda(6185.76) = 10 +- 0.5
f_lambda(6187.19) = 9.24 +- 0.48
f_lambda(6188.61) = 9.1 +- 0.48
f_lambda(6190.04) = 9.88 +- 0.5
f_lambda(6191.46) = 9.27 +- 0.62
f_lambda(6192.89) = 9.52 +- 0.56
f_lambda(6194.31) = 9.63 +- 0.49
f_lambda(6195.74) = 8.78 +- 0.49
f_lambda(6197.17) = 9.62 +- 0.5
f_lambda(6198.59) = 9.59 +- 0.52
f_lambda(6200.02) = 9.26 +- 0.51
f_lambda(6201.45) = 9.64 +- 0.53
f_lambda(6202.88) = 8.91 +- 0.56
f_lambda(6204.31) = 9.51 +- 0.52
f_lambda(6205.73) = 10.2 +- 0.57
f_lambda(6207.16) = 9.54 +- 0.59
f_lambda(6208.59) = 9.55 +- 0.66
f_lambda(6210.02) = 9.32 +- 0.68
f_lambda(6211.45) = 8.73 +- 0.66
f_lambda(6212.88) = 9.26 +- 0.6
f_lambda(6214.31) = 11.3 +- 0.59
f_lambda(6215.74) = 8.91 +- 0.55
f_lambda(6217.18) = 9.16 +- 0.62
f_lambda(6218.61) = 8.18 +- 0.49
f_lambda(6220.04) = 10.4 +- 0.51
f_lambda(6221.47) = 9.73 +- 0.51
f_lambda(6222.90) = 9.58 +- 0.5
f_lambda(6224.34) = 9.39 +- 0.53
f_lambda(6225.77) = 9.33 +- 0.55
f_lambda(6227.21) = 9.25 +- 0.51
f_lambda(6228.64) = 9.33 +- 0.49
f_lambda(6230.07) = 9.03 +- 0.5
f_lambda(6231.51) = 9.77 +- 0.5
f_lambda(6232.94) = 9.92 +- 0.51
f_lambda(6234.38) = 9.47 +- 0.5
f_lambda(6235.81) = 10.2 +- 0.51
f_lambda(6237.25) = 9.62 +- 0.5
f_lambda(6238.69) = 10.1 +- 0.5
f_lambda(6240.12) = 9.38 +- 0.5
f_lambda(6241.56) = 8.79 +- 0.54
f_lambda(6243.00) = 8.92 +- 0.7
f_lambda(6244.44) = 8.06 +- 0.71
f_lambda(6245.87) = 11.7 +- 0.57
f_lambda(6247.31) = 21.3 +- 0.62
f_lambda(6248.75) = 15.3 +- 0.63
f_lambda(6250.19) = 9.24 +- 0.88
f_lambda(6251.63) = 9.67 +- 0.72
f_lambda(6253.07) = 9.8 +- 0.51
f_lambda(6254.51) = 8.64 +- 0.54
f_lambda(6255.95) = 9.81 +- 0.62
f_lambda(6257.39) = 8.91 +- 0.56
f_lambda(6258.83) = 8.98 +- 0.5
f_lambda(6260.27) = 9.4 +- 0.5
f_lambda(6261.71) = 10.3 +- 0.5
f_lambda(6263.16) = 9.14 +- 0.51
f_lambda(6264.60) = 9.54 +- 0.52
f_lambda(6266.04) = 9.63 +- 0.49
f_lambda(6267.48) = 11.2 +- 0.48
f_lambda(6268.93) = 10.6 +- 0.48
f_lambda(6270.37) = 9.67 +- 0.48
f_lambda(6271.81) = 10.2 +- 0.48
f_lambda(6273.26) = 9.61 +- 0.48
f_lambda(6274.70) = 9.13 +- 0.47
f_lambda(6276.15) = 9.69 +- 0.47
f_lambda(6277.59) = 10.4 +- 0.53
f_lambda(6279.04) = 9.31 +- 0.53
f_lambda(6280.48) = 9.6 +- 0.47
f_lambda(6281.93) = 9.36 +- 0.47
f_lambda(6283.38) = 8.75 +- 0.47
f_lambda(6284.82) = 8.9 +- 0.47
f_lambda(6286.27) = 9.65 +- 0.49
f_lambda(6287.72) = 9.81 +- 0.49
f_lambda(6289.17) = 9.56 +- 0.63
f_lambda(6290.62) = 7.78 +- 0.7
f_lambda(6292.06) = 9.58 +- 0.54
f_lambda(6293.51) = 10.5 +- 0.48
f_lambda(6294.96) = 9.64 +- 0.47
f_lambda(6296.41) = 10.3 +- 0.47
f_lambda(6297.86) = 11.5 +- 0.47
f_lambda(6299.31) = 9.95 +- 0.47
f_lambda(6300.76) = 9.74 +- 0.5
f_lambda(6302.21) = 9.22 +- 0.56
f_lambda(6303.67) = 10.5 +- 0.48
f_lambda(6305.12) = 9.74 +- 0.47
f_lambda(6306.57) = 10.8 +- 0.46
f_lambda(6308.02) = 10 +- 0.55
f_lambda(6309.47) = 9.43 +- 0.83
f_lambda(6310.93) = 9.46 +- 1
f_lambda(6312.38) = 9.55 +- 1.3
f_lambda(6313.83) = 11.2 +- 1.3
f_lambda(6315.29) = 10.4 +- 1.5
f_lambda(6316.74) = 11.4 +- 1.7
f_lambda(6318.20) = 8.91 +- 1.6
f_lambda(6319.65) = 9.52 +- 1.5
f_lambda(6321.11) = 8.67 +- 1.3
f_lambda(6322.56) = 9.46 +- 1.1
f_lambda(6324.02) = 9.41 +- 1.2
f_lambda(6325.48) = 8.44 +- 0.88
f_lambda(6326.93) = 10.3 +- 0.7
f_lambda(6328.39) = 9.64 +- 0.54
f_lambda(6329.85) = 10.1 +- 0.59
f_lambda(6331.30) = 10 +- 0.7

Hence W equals 3.4 angstroms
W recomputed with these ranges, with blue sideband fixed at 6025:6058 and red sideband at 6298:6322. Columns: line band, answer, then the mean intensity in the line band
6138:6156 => 0.86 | 9.63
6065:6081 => 0.56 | 9.84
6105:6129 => 0.58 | 9.91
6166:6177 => 0.88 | 9.28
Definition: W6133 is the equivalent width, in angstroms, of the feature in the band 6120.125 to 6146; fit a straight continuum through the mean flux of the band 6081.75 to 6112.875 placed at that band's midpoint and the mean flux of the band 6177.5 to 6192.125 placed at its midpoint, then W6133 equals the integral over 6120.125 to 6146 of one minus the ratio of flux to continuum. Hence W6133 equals -0.1 angstroms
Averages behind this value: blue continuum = 9.83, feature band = 9.77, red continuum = 9.55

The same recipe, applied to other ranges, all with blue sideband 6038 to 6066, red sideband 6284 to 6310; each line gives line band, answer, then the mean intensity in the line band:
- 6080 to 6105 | 0.8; 9.88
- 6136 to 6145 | 0.4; 9.69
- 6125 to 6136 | 0.3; 9.87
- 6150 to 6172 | 2.0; 9.19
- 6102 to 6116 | 0.4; 9.88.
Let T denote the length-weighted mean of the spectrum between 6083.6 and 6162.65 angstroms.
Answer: 9.75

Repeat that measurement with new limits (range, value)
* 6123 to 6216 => 9.53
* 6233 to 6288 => 10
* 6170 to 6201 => 9.48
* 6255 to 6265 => 9.42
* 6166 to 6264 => 9.72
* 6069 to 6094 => 10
